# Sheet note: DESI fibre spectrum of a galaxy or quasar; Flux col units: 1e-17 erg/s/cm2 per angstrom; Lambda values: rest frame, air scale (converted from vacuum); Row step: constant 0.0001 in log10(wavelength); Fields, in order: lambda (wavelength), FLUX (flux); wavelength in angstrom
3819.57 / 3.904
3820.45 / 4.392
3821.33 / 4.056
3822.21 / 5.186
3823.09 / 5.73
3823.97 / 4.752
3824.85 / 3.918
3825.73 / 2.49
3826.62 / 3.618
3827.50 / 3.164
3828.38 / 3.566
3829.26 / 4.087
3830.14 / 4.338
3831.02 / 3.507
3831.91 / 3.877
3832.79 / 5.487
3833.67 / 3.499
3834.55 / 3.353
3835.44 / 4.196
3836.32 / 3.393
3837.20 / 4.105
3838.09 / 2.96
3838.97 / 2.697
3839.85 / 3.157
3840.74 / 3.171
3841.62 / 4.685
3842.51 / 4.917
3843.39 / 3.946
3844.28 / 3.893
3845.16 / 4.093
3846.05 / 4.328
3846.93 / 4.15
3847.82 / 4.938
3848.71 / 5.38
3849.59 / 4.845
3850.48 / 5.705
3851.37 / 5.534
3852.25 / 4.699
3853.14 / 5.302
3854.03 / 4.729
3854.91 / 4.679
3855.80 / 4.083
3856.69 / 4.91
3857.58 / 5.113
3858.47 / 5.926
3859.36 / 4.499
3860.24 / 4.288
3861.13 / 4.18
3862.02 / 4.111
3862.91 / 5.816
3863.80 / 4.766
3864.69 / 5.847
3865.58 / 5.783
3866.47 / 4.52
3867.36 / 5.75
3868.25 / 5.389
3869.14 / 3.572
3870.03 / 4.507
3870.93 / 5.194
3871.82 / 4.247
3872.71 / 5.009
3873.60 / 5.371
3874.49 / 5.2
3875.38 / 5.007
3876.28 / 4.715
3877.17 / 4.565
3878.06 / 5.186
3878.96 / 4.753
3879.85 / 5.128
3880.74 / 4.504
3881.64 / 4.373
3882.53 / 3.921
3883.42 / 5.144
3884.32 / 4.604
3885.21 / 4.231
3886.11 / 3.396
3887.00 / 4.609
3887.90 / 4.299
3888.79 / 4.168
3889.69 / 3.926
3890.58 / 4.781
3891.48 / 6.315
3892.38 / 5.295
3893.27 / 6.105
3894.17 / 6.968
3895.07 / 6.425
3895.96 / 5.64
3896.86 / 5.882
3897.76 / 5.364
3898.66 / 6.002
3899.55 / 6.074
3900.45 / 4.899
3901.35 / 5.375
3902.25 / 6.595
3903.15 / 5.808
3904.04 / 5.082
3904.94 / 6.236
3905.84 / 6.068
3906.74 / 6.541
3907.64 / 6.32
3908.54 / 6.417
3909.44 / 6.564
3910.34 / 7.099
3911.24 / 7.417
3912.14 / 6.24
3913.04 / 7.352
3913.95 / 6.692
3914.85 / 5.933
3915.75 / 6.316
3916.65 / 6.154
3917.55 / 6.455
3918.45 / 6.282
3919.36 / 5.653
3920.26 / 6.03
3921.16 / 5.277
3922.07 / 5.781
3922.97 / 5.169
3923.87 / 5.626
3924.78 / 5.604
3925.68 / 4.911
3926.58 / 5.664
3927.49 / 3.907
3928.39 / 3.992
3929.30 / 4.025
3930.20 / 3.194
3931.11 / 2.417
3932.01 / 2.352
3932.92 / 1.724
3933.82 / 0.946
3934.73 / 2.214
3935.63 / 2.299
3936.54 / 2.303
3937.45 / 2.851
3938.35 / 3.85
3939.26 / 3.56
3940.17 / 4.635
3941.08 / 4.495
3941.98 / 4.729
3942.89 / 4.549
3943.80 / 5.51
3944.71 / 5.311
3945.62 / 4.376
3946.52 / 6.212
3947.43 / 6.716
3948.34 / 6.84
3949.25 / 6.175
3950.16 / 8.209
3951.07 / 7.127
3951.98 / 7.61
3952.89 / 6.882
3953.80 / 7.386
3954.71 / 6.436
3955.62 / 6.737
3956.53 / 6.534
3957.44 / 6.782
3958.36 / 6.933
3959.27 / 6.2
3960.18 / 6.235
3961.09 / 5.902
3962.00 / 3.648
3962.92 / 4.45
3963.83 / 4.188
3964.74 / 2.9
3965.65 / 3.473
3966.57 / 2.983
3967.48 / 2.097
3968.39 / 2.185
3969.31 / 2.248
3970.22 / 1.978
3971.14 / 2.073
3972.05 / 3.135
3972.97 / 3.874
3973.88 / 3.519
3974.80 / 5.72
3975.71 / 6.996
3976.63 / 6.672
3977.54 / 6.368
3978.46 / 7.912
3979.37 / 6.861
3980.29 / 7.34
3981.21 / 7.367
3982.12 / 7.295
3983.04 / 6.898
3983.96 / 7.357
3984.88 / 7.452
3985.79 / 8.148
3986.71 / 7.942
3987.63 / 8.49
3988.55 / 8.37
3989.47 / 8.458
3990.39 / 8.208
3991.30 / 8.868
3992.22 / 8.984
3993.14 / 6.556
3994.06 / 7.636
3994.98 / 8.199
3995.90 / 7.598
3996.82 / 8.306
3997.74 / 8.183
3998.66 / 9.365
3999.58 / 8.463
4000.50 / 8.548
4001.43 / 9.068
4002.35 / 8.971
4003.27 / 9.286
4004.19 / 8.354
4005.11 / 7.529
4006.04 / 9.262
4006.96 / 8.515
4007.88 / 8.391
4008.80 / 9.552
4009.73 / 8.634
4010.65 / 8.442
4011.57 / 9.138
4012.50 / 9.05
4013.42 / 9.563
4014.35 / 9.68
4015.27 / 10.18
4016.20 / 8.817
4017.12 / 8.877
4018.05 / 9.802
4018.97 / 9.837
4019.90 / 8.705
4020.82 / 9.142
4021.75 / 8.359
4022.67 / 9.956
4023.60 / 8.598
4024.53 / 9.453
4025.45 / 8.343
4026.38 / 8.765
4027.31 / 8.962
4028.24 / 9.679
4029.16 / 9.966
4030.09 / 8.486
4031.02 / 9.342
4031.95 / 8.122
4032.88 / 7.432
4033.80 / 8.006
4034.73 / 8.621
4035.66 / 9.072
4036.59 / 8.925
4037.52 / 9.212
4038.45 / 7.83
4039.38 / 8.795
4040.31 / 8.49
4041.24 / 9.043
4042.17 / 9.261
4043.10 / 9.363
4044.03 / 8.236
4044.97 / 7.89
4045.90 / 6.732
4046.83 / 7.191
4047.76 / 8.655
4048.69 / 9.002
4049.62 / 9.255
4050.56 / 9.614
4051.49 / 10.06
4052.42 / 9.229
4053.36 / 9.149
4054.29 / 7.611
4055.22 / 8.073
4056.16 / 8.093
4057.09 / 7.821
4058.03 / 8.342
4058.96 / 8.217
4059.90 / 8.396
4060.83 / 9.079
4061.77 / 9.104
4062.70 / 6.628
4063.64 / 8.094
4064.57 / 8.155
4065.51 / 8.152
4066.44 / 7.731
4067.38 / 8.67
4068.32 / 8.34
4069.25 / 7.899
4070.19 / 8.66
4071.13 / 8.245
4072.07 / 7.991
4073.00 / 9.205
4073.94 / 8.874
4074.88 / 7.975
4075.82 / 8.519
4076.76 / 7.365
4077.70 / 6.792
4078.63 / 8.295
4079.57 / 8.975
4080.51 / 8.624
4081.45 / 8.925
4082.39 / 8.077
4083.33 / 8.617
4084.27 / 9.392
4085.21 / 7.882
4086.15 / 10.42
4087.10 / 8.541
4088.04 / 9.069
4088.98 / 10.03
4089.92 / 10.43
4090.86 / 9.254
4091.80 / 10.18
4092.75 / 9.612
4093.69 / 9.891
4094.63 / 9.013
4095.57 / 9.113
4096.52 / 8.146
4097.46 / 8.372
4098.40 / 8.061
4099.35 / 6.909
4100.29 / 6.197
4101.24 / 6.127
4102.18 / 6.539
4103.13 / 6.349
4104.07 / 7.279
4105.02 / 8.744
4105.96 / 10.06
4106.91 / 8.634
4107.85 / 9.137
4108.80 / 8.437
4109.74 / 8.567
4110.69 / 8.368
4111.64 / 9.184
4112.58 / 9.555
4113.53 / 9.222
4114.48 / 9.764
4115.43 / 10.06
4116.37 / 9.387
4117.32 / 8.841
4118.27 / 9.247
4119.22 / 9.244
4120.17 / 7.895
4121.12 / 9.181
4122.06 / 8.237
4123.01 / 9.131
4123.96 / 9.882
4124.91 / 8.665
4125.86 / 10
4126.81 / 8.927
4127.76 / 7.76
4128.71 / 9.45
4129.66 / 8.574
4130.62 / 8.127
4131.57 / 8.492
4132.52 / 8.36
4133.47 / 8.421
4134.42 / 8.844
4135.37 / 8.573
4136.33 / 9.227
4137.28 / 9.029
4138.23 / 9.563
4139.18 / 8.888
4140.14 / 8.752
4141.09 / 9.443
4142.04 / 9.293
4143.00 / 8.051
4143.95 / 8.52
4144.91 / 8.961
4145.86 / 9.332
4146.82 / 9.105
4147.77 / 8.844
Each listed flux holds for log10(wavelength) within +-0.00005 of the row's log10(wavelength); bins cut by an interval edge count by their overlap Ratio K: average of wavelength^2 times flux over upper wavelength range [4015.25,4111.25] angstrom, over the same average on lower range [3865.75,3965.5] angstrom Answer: 1.77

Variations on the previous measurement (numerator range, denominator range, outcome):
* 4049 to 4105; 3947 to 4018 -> 1.26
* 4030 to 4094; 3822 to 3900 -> 2.04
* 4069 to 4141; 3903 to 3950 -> 1.87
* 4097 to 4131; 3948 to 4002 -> 1.43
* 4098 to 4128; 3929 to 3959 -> 1.89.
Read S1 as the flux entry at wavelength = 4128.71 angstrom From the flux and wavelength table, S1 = 9.45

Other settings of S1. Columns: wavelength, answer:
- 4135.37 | 8.573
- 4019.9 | 8.705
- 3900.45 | 4.899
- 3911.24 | 7.417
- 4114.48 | 9.764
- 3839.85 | 3.157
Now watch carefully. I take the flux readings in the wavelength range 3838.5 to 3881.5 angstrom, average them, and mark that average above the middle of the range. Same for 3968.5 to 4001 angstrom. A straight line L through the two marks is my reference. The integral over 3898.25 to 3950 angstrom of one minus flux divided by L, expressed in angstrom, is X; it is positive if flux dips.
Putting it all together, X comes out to 5.6 angstrom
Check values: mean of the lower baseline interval 4.72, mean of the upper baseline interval 6.85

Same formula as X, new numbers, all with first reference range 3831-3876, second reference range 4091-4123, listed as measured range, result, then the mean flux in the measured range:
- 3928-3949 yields 7.2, 3.9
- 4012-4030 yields -5.0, 9.23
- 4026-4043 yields -3.1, 8.79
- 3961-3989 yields 5.1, 5.34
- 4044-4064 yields -1.6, 8.39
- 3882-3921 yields -2.8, 5.73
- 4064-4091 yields -1.5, 8.58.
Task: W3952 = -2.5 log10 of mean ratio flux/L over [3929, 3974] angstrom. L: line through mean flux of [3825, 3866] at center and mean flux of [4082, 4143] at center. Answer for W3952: 0.34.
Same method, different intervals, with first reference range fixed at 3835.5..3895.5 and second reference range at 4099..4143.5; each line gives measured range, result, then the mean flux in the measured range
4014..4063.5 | -0.185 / 8.74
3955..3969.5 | 0.308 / 4.65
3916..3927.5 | -0.015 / 5.65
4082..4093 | -0.143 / 9.29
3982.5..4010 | -0.229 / 8.31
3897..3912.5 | -0.152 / 6.12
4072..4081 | -0.042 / 8.28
